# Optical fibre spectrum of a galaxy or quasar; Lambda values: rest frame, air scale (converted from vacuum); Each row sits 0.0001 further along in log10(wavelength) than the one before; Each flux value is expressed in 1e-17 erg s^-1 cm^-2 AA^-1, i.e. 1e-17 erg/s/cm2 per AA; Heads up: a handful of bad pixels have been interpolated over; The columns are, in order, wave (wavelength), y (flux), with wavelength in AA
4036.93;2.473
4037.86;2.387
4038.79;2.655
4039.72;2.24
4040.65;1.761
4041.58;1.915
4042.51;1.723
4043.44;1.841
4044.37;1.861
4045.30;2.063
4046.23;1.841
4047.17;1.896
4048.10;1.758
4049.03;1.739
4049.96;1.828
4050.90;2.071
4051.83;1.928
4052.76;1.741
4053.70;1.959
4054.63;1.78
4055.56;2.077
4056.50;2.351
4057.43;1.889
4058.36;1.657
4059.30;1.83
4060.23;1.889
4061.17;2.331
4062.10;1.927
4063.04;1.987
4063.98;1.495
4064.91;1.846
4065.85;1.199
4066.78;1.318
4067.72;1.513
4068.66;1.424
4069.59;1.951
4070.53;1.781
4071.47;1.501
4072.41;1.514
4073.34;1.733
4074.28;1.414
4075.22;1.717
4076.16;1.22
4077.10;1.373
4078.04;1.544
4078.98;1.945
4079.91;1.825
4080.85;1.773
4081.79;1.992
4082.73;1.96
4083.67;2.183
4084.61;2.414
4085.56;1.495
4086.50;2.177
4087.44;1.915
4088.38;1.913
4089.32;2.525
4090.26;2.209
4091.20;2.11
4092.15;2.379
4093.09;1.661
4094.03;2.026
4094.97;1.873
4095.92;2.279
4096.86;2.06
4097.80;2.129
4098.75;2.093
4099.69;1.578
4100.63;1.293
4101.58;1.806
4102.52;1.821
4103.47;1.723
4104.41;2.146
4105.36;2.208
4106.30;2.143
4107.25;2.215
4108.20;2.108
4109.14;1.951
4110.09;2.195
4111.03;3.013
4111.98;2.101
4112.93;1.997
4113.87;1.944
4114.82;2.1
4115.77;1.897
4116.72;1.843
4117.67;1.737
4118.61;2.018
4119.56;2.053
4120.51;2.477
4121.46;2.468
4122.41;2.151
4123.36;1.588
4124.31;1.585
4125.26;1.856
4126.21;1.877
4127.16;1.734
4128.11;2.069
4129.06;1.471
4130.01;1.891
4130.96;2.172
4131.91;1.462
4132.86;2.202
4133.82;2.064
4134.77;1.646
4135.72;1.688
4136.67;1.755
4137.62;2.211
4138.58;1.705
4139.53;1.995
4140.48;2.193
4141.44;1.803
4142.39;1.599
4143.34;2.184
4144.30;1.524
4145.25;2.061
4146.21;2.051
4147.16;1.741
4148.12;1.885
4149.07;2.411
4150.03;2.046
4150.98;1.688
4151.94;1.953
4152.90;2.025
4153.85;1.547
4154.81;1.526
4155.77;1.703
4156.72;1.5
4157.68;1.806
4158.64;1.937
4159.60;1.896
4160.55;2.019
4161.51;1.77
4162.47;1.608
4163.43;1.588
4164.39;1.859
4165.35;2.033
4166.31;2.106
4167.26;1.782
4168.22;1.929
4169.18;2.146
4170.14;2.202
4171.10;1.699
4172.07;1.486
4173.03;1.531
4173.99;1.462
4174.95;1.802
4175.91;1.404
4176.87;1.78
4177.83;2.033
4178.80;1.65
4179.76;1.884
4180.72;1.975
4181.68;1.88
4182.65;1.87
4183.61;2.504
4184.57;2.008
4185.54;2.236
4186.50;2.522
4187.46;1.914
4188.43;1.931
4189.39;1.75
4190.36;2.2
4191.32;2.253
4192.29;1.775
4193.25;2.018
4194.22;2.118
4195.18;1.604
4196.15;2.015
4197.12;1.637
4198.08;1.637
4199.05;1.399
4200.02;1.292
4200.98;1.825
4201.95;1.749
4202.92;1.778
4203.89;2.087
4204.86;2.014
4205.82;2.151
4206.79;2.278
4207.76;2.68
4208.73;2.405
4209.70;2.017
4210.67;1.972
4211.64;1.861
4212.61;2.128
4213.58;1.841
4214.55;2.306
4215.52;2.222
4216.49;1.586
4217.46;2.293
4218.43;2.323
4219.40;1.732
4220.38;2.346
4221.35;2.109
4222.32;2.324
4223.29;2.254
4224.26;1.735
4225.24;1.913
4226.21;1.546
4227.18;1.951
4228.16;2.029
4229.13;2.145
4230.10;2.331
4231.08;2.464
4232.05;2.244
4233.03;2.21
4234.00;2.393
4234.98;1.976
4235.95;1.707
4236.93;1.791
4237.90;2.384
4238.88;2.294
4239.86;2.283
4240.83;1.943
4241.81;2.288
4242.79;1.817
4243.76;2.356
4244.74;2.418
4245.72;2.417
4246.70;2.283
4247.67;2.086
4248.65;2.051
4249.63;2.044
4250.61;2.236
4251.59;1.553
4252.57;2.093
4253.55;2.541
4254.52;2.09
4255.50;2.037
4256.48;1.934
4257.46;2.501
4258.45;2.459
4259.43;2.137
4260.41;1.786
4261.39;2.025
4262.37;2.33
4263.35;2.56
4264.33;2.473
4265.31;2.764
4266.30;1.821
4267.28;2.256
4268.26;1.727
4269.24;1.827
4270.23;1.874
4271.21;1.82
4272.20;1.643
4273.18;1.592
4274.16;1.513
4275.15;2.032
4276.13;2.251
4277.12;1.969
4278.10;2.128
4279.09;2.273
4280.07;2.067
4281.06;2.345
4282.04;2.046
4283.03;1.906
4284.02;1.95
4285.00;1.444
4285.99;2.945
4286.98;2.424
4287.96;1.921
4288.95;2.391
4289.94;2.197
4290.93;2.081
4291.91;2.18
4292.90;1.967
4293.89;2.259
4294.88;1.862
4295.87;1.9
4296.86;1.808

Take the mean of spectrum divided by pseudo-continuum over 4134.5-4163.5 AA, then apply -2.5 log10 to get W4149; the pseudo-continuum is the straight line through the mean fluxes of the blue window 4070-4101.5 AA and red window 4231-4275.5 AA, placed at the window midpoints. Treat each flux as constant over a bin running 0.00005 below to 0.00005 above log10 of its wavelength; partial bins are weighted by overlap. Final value 0.06 mag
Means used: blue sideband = 1.87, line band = 1.85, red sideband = 2.11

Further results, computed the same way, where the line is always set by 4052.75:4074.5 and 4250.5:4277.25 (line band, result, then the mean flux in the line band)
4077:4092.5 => -0.117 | 2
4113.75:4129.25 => -0.054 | 1.94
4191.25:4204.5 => 0.103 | 1.79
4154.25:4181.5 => 0.075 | 1.79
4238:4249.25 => -0.089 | 2.21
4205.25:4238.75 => -0.058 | 2.11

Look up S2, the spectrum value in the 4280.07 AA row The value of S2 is 2.067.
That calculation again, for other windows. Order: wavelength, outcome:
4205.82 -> 2.151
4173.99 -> 1.462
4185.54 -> 2.236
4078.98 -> 1.945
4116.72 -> 1.843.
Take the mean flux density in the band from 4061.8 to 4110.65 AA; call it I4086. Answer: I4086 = 1.86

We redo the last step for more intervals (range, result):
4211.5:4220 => 2.04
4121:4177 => 1.85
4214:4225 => 2.11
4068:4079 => 1.58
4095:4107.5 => 1.95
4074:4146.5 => 1.94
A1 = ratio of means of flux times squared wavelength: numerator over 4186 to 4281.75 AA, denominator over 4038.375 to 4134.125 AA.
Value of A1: 1.16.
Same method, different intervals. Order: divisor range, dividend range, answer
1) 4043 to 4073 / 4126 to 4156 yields 1.08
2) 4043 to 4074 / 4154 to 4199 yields 1.10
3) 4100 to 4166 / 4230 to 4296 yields 1.17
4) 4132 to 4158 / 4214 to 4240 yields 1.17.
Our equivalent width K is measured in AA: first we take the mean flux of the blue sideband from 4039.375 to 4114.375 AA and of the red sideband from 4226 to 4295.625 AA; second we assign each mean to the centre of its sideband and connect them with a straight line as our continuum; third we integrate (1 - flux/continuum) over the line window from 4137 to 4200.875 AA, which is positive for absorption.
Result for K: 4.3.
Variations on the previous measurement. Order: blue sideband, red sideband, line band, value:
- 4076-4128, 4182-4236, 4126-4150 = 1.2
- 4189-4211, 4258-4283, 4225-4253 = -1.4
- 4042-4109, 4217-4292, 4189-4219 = 1.0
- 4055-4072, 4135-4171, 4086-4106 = -2.1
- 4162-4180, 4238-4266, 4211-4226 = -0.2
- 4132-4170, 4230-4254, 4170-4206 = 2.3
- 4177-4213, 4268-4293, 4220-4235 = -1.0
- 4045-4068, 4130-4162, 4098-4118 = -1.5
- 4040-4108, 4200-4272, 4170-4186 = 1.4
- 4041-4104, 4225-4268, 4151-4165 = 1.6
